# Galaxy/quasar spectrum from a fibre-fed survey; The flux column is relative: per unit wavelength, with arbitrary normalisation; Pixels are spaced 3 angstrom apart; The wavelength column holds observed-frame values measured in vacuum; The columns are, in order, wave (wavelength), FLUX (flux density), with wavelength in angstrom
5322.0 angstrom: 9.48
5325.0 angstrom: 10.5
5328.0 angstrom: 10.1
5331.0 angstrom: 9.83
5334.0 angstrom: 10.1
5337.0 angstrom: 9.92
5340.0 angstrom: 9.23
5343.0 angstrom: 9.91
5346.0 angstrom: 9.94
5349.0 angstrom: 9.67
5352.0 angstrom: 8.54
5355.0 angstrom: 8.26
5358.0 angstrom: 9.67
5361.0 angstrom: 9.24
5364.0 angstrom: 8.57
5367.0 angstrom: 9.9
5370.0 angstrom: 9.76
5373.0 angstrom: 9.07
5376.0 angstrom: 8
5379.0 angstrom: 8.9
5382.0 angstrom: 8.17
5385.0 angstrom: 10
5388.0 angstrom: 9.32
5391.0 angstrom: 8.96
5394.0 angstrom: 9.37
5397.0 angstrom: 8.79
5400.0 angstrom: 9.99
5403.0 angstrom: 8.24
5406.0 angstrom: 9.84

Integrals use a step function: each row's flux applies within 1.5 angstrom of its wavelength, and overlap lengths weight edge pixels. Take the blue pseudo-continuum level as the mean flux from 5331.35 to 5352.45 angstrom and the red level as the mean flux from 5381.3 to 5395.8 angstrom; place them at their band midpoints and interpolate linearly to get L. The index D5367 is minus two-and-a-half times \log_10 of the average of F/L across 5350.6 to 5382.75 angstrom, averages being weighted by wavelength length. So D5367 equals 0.06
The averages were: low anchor 9.68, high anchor 9.21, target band 8.93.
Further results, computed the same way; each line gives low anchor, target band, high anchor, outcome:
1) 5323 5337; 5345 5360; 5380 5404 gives 0.06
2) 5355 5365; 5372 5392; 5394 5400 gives 0.03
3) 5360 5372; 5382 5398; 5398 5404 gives 0.00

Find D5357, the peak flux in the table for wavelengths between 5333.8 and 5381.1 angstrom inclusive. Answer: 10.1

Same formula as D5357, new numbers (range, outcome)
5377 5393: 10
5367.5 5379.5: 9.76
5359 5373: 9.9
